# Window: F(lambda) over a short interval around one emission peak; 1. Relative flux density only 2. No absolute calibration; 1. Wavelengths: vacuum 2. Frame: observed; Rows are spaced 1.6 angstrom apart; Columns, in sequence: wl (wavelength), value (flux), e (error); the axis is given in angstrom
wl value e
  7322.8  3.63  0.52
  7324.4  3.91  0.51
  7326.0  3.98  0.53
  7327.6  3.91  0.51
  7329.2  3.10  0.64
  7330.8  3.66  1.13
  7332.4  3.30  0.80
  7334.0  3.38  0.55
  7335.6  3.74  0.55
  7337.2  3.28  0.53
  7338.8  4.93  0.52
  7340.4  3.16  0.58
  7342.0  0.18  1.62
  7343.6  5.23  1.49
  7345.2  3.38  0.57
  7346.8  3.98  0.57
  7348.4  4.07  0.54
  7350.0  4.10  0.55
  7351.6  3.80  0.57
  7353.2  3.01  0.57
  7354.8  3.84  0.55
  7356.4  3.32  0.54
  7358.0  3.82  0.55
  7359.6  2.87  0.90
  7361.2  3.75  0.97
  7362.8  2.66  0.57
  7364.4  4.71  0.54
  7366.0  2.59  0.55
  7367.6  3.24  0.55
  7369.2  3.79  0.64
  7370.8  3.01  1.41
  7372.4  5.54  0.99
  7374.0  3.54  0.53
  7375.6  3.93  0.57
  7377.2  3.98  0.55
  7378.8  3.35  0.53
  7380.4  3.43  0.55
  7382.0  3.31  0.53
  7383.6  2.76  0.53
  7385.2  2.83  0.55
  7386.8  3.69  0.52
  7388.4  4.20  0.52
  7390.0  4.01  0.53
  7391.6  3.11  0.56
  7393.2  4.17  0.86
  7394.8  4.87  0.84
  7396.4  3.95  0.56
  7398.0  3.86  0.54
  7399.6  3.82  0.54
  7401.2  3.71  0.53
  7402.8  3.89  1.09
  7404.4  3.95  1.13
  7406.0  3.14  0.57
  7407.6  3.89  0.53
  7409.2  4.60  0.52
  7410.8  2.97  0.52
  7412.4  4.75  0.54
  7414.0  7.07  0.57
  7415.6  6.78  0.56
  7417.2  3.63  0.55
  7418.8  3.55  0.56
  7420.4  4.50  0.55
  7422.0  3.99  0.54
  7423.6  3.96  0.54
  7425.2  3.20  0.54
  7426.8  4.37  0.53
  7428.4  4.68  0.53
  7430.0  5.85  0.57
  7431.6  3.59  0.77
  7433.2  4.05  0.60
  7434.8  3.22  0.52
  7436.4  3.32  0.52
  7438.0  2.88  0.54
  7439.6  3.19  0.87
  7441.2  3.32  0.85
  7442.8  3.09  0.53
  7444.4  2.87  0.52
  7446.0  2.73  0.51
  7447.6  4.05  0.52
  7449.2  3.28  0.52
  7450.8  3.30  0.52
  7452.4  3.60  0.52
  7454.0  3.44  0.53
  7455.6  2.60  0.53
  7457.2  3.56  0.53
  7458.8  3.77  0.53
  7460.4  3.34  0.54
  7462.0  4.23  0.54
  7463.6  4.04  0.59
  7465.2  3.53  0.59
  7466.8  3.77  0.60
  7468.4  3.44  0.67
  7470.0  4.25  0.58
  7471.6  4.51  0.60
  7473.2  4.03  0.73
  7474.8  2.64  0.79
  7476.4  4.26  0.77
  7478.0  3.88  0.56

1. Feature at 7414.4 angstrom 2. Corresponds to [S II] 6716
